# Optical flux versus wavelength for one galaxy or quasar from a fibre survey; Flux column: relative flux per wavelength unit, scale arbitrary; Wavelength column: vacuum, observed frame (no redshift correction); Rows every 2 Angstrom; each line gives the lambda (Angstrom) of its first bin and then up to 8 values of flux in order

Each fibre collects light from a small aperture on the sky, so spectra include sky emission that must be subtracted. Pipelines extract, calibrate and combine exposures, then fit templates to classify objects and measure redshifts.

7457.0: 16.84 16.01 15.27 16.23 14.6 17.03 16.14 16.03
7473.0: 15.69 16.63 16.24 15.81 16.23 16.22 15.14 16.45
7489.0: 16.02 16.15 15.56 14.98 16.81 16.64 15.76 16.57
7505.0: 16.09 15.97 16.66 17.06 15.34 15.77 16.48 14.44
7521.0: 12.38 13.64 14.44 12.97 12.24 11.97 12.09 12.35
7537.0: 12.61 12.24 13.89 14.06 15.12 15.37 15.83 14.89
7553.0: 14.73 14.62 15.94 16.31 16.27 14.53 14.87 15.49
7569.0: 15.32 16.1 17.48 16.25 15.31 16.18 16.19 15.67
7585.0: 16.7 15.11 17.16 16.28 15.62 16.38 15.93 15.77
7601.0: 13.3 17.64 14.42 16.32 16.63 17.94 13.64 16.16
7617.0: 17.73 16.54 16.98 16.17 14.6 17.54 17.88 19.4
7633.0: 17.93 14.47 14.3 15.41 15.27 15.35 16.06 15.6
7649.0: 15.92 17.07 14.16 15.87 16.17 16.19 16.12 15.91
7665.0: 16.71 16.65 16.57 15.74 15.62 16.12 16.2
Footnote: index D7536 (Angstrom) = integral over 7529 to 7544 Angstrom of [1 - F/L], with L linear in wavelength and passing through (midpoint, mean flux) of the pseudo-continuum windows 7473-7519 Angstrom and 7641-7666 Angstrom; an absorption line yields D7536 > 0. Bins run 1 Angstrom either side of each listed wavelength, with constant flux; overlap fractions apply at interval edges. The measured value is 3.1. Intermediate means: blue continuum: 16.1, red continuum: 15.9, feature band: 12.7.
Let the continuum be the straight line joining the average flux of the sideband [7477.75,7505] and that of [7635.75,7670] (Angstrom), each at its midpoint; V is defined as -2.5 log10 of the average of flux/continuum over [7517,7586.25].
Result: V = 0.090 mag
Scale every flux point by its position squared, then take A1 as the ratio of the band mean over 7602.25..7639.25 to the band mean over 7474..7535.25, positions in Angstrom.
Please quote 1.11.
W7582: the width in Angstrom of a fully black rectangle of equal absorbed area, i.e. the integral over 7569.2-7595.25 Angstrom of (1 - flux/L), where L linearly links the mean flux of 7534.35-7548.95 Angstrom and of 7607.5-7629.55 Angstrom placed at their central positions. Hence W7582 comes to -1.6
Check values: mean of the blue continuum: 13.8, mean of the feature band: 16.2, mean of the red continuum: 16.5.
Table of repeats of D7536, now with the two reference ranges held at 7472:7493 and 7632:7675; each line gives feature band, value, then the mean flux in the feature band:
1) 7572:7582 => -0.2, 16.3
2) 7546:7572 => 0.9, 15.4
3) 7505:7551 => 4.9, 14.3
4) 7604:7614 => 0.1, 15.8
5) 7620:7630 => -0.5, 16.6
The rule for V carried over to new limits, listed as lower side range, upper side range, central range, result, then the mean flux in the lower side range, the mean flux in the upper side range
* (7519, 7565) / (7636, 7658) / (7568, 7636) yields -0.09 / 14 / 15.6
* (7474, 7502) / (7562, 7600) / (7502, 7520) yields 0.00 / 16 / 15.9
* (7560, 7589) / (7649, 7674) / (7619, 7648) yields -0.02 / 15.9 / 16.1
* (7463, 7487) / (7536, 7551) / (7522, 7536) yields 0.14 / 16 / 14.2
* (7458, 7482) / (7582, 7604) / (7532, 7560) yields 0.12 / 16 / 16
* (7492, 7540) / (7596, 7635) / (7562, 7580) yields -0.01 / 14.6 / 16.4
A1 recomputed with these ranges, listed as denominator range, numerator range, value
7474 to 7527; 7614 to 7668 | 1.07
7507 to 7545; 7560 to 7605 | 1.15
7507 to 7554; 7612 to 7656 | 1.16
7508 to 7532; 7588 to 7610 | 1.13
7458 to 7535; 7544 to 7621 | 1.06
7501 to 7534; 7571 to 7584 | 1.12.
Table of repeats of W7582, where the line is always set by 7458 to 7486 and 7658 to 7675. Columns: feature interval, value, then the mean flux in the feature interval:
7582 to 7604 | 0.18 Angstrom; 16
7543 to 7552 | 0.49 Angstrom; 15.2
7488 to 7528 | 1.26 Angstrom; 15.5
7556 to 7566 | 0.29 Angstrom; 15.6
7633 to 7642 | 0.53 Angstrom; 15.2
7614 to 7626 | -0.18 Angstrom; 16.4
